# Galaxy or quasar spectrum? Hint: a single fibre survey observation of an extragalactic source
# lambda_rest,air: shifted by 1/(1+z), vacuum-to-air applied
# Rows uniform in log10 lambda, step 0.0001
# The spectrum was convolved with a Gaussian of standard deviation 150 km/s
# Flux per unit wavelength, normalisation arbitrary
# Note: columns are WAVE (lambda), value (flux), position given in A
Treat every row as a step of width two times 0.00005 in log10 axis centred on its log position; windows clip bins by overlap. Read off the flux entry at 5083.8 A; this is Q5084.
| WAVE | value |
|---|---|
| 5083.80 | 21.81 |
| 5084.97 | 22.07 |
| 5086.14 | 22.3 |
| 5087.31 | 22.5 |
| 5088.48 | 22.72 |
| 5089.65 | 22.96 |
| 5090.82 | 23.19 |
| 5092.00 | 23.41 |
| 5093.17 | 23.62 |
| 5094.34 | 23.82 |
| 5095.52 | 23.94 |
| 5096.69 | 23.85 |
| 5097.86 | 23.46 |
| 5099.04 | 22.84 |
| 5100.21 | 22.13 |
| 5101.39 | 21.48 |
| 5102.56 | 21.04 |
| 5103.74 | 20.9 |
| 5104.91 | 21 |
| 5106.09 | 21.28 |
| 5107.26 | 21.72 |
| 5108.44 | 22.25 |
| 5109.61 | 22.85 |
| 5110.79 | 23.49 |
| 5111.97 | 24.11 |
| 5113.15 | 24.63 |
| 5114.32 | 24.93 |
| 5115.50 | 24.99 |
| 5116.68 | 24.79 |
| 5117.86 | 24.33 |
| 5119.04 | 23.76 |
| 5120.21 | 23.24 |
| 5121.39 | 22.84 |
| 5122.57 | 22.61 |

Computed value 21.81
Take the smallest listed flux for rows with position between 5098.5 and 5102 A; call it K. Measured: 21.48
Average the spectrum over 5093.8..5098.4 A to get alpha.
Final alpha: 23.8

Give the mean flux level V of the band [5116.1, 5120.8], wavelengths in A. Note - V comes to 24.1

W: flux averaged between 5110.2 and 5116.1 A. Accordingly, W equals 24.4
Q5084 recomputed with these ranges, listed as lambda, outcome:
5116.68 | 24.79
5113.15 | 24.63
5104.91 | 21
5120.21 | 23.24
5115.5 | 24.99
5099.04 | 22.84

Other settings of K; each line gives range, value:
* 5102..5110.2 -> 20.9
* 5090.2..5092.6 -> 23.19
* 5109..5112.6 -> 22.85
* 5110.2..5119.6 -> 23.49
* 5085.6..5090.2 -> 22.3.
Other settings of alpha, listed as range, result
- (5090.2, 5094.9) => 23.5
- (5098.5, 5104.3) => 21.7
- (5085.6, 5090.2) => 22.6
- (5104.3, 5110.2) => 21.8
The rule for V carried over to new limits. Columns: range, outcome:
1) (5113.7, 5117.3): 24.9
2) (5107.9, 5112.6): 23.2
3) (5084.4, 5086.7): 22.2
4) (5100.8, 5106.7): 21.2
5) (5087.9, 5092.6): 23.1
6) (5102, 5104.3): 20.9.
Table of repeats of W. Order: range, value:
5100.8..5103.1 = 21.3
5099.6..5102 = 21.8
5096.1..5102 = 22.8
